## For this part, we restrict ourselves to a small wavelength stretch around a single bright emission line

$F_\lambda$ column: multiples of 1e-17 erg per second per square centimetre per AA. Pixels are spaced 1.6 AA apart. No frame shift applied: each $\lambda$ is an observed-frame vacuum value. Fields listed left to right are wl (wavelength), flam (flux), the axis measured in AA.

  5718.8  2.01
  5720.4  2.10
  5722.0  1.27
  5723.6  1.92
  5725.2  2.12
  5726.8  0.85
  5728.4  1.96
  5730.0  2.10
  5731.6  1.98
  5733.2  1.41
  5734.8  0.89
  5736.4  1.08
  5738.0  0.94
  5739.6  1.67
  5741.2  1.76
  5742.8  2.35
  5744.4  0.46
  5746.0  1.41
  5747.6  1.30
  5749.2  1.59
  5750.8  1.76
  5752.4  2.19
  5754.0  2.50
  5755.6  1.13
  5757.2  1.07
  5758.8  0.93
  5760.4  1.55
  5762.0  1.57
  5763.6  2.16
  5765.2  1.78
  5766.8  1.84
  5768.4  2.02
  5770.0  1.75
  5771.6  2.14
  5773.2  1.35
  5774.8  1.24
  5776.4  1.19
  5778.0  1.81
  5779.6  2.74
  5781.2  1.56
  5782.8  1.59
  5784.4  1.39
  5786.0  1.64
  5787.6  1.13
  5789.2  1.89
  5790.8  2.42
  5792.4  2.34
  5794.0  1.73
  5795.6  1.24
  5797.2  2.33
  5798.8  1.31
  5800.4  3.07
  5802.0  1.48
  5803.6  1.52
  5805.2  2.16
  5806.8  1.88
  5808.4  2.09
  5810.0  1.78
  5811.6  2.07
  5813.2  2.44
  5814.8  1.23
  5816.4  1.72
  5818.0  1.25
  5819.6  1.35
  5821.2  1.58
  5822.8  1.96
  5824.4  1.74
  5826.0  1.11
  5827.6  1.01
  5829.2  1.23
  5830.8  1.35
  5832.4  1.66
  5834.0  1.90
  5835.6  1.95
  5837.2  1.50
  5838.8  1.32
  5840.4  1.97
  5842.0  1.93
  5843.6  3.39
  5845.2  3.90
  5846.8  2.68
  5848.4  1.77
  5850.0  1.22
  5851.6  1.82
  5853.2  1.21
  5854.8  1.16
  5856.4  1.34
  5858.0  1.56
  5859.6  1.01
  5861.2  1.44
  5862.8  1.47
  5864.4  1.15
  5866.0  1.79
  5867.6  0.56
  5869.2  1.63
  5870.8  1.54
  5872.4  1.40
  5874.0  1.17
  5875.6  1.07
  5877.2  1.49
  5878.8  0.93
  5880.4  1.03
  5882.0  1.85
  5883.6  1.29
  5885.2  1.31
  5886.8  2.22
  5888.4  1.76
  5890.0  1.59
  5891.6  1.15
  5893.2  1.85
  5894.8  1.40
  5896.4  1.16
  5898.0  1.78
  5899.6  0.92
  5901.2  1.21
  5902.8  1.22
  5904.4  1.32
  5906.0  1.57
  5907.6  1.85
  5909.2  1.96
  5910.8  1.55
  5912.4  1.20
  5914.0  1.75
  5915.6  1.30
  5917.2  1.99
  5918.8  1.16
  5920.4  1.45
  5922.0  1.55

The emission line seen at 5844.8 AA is H-beta 4861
